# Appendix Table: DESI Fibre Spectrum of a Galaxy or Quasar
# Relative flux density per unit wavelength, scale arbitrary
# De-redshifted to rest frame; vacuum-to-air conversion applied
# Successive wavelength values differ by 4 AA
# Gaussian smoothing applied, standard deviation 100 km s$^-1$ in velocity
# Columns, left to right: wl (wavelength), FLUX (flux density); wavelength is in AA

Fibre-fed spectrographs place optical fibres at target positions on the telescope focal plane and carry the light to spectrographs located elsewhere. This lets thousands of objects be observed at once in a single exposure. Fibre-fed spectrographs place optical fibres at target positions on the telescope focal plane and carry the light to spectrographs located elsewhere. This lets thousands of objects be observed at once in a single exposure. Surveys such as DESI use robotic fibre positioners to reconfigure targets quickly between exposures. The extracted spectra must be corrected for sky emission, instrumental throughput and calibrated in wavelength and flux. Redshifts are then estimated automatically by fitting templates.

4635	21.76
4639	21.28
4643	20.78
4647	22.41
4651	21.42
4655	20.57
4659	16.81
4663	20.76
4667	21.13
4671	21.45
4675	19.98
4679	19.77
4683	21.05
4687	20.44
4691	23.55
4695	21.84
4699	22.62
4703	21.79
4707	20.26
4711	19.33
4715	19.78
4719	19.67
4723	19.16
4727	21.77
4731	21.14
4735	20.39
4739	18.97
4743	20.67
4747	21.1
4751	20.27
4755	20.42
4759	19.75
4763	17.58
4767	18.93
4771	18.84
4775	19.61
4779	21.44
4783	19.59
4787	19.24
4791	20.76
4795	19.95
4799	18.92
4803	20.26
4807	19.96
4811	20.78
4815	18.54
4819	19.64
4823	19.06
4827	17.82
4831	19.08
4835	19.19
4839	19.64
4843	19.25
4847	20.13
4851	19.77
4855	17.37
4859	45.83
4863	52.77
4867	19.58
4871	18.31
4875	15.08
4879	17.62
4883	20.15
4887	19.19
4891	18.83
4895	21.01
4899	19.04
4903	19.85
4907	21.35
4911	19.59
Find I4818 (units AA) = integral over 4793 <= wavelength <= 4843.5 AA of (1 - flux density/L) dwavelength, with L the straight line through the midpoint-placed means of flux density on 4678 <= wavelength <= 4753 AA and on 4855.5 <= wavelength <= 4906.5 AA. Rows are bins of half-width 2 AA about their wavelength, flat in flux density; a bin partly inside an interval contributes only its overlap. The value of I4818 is 7.1 AA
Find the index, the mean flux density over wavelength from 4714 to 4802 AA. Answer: 19.9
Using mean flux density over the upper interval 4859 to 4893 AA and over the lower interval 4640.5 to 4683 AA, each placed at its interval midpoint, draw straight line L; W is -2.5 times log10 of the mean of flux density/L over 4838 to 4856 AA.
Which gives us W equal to 0.217 mag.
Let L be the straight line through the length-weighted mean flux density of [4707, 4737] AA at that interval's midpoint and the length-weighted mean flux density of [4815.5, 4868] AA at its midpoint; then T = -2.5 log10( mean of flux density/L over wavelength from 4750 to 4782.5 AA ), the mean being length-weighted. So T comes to 0.10 mag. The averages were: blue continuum 20.2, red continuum 23.7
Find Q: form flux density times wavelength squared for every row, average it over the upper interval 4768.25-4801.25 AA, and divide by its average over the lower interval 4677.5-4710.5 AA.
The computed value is 1.0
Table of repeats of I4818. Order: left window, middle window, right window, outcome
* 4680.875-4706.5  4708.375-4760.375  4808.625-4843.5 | 2.0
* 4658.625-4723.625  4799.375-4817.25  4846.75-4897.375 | 2.2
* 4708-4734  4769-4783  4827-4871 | 1.4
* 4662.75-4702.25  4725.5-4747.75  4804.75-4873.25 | 1.2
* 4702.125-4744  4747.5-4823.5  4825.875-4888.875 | 5.8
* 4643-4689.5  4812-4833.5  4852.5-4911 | 3.4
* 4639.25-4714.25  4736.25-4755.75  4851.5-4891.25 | 1.7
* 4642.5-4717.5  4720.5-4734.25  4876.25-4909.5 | -0.1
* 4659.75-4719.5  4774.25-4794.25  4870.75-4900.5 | -0.4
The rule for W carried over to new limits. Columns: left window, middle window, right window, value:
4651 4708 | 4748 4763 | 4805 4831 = 0.008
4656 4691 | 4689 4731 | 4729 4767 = -0.042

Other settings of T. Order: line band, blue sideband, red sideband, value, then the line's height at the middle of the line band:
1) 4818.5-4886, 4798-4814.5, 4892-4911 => -0.12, 20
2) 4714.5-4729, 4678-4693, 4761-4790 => 0.02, 20.5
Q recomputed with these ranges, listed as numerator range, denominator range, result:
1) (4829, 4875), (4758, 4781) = 1.30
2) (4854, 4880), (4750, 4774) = 1.48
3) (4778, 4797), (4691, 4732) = 1.00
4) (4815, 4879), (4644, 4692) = 1.17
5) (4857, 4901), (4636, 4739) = 1.27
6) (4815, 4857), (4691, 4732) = 0.96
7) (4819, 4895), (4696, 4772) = 1.15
